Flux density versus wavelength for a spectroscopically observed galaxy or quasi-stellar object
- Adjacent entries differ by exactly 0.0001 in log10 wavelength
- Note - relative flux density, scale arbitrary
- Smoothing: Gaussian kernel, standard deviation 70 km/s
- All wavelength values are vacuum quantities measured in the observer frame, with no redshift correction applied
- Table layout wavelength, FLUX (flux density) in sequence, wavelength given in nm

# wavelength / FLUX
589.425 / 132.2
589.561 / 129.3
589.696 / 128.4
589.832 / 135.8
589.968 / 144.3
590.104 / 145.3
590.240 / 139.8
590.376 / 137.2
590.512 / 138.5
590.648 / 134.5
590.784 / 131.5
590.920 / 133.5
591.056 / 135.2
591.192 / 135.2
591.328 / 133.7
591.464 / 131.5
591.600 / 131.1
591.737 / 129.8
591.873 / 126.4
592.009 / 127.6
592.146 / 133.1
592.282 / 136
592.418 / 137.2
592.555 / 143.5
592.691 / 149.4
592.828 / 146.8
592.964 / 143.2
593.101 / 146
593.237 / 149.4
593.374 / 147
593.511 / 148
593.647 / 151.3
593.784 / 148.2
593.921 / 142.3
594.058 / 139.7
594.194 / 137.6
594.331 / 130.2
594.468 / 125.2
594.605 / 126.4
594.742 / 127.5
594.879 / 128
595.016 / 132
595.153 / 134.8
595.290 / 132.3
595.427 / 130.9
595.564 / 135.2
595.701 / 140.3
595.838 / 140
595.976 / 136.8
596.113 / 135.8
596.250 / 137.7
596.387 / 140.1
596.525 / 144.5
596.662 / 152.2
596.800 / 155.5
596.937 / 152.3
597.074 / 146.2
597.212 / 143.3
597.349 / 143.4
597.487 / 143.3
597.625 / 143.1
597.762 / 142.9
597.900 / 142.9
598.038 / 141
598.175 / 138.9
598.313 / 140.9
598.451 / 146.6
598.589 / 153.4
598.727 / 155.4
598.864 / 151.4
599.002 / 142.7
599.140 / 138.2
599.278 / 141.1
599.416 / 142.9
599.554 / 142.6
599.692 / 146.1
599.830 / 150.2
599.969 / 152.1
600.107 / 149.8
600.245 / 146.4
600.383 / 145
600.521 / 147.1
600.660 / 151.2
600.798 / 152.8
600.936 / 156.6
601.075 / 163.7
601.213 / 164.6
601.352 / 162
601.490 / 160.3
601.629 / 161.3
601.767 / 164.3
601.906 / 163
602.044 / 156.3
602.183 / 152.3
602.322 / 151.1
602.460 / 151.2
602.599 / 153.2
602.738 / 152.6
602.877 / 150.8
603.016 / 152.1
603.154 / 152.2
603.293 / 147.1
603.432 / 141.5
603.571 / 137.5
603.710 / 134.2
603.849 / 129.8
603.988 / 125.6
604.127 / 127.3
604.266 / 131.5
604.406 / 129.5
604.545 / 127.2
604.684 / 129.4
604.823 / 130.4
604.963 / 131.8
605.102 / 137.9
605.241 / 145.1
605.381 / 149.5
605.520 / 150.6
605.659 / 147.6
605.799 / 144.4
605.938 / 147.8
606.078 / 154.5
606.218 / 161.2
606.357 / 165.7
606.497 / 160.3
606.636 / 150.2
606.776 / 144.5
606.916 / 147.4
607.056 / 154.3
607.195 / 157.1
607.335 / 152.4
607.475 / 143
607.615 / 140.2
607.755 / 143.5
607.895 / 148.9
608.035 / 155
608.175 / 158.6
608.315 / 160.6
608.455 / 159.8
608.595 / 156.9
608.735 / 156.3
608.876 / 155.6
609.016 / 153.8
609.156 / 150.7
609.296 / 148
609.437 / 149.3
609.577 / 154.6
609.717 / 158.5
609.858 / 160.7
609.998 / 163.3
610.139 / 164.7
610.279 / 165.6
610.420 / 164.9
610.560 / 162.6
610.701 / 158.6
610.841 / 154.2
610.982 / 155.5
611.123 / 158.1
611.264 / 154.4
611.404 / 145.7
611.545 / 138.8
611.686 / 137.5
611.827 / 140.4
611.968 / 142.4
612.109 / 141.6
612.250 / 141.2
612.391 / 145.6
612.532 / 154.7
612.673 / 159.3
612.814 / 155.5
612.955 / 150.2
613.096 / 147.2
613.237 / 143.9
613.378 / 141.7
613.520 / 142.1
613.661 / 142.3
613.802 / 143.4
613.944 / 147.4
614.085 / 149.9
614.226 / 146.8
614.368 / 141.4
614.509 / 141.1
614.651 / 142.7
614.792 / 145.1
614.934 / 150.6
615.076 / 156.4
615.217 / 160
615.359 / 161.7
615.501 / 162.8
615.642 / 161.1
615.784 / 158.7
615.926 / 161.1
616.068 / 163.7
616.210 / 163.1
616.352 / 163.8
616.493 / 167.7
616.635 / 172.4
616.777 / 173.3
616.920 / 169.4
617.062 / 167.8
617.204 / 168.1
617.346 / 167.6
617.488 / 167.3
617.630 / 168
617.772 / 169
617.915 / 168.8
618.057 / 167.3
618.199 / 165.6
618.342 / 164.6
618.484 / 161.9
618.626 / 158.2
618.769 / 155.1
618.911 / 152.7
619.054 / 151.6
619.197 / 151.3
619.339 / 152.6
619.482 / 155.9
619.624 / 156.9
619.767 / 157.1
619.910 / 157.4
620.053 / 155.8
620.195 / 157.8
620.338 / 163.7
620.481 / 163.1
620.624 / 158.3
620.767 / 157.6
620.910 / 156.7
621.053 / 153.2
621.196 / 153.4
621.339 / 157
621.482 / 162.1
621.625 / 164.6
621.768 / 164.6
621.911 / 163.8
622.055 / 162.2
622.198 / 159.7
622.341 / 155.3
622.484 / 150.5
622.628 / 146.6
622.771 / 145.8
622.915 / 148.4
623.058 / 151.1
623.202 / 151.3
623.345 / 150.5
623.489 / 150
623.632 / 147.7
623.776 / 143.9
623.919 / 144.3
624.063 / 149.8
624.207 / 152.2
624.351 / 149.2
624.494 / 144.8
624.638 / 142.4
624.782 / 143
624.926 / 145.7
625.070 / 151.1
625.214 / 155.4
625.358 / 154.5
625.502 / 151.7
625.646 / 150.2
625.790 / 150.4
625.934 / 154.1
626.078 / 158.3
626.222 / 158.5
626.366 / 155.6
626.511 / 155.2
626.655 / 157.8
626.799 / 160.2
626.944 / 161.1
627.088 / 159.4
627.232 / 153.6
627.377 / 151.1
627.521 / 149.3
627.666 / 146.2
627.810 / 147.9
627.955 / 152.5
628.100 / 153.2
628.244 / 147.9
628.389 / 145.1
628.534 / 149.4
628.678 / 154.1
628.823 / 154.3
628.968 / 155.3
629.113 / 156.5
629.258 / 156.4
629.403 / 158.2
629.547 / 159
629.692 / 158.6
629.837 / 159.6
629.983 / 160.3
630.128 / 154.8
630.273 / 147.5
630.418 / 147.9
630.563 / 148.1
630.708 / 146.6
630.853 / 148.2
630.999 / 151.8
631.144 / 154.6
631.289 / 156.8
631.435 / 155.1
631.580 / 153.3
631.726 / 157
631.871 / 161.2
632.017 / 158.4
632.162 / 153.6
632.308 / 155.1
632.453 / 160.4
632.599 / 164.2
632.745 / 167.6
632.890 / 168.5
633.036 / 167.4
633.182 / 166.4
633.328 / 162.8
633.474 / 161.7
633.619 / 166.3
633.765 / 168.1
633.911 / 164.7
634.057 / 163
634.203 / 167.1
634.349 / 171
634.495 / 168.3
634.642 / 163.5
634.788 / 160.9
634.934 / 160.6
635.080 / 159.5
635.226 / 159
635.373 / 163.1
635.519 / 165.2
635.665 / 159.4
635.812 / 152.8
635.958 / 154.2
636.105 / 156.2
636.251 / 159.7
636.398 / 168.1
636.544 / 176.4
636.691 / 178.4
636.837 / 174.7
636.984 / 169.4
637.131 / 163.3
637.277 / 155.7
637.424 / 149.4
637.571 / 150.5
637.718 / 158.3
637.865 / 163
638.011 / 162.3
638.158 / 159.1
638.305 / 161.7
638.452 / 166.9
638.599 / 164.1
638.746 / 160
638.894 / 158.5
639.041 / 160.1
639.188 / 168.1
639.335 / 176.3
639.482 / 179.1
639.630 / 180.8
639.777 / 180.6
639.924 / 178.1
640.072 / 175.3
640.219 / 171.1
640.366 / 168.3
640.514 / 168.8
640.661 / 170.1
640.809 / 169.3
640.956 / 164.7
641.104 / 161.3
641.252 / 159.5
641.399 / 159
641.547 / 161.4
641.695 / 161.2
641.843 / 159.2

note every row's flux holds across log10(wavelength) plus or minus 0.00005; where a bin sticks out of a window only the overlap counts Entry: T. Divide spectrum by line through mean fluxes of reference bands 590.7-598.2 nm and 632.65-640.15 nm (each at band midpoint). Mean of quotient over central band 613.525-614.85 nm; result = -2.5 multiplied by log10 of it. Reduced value 0.05 mag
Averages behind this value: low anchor 139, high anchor 165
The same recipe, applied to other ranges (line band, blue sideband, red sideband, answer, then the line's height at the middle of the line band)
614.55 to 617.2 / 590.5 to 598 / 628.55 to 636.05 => -0.08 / 150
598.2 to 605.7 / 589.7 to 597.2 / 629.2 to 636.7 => -0.03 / 143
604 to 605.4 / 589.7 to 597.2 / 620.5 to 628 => 0.08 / 144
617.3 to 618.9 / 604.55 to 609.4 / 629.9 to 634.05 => -0.08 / 153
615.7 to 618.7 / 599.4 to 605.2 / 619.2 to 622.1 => -0.07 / 156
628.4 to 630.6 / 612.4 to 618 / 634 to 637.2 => 0.05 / 162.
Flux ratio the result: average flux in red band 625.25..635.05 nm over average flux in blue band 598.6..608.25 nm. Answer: 1.1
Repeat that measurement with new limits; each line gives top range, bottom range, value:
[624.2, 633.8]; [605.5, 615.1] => 1.03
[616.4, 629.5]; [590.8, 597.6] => 1.13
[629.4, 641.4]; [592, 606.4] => 1.13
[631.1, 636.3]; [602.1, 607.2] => 1.12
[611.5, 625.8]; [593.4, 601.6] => 1.07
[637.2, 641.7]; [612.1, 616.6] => 1.09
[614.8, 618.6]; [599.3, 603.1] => 1.07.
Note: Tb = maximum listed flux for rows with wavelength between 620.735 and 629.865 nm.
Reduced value 164.6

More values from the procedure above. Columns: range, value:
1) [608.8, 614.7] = 165.6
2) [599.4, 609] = 165.7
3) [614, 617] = 173.3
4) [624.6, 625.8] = 155.4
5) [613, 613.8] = 147.2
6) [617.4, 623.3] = 169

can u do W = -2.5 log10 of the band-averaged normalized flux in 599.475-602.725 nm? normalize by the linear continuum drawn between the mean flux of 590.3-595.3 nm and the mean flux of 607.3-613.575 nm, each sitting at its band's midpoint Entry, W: -0.07 mag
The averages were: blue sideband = 137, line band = 154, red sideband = 152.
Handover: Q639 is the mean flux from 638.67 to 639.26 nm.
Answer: 162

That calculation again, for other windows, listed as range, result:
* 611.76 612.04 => 141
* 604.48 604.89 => 129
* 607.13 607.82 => 147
